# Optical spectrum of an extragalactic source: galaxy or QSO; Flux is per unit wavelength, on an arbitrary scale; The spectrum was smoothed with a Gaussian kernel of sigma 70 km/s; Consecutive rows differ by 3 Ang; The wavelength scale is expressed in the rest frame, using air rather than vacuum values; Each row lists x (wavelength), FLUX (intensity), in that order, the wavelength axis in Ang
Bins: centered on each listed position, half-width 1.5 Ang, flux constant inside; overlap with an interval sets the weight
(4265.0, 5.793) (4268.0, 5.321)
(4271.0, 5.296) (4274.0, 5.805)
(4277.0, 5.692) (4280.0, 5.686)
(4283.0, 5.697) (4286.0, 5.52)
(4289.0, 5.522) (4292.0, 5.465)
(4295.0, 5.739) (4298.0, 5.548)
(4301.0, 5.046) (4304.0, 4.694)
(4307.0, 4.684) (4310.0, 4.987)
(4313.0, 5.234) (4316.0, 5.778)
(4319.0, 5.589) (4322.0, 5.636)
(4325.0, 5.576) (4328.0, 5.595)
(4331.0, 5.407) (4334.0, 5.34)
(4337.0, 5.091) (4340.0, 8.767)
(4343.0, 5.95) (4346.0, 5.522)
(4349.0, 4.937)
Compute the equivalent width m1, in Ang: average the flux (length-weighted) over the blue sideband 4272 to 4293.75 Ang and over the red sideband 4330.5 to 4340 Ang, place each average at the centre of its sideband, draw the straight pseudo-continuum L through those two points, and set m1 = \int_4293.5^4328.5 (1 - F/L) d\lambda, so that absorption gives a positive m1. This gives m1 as 2.4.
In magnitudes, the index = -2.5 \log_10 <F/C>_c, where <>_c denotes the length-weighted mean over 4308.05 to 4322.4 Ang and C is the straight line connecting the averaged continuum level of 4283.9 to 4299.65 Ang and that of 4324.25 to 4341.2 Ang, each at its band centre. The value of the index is 0.07 mag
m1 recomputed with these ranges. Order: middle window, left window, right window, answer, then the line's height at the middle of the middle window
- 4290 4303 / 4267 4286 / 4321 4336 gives 0.3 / 5.55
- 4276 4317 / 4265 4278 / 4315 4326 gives 1.7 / 5.6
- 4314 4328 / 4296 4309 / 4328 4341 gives -0.1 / 5.58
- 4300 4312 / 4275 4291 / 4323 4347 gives 1.9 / 5.75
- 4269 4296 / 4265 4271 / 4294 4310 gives -1.5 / 5.29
